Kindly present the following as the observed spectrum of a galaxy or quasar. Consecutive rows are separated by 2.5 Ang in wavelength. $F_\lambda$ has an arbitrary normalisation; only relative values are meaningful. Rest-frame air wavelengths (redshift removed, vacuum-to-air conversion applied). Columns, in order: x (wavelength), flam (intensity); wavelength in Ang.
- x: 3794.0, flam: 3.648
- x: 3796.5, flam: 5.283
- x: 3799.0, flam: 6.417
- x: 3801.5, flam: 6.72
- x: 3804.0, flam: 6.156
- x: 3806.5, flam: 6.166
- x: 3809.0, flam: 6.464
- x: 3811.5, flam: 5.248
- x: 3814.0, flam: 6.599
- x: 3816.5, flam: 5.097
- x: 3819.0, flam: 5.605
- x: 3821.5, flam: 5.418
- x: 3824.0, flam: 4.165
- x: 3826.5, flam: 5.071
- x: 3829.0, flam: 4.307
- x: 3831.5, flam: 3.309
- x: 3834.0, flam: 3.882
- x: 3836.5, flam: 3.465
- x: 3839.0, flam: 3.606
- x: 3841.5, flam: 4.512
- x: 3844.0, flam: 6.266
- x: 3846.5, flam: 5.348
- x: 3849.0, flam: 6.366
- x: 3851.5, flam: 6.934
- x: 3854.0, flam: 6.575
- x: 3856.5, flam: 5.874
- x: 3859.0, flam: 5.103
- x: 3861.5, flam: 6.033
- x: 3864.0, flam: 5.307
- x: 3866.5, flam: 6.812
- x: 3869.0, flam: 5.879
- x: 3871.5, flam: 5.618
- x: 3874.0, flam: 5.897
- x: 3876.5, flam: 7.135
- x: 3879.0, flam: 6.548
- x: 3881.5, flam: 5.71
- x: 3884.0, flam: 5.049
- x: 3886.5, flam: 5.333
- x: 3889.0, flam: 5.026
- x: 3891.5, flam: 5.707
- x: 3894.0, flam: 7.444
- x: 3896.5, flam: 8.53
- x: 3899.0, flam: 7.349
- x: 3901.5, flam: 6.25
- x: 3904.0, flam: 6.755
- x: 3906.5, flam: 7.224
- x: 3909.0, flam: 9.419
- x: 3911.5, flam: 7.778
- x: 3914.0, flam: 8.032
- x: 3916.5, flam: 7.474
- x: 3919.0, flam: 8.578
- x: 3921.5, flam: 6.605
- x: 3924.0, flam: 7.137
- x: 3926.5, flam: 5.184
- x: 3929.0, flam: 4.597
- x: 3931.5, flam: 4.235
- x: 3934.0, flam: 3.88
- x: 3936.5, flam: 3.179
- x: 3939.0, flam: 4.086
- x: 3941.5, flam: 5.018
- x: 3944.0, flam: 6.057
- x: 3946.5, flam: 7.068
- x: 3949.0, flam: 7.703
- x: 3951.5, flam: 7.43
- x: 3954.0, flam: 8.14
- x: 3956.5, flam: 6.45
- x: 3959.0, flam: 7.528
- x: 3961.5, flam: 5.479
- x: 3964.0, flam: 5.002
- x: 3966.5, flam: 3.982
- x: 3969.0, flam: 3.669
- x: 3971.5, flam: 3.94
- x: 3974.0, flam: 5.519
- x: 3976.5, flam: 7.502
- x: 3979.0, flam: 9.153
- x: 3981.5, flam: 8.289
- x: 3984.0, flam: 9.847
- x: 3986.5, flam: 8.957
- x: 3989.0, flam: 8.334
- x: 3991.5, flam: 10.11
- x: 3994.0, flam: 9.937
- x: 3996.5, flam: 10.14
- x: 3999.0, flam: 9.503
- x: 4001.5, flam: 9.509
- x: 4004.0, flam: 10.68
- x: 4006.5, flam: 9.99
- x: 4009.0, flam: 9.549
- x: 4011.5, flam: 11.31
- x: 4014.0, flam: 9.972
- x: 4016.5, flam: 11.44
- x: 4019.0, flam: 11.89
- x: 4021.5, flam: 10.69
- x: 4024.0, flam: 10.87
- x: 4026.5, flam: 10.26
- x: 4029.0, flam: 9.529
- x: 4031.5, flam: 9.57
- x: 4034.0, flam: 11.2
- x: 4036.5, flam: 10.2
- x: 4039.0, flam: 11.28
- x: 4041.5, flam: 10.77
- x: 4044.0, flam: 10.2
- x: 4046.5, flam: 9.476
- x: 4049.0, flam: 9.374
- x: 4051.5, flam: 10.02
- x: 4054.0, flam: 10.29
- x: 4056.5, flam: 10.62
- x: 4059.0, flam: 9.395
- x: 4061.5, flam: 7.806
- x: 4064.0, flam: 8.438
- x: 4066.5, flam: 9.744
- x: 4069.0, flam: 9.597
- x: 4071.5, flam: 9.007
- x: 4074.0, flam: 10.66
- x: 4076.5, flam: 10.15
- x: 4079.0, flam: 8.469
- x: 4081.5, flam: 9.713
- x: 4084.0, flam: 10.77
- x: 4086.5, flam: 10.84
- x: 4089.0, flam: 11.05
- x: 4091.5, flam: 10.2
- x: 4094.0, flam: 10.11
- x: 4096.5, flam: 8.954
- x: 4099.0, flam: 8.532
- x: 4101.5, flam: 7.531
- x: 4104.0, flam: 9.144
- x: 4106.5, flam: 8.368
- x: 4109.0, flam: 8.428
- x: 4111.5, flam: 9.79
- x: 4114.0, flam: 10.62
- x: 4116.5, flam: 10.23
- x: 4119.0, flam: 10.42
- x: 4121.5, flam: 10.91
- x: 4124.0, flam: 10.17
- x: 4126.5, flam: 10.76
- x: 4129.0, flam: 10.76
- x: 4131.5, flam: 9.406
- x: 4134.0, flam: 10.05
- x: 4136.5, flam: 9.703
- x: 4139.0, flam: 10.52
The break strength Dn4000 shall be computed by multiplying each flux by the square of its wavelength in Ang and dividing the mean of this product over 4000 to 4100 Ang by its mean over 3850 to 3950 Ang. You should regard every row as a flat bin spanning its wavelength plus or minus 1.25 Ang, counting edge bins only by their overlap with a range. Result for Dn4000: 1.73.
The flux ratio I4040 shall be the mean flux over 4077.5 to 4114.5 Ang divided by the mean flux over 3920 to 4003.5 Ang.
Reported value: 1.39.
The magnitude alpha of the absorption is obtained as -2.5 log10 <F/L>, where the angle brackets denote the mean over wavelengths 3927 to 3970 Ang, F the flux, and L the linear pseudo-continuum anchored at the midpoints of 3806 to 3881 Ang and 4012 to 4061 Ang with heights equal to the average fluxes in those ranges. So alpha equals 0.42 mag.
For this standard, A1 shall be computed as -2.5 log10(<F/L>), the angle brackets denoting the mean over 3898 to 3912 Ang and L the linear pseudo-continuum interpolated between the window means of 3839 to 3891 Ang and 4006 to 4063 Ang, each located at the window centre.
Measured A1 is -0.09 mag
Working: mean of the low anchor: 5.81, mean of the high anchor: 10.2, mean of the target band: 7.45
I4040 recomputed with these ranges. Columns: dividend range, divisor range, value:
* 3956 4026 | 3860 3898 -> 1.40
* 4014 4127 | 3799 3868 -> 1.83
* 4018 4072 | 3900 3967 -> 1.58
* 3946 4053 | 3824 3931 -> 1.47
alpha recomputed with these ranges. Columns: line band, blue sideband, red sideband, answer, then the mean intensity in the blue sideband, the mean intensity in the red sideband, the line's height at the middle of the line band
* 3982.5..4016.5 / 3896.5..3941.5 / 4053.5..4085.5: -0.22 mag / 6.36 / 9.58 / 8.09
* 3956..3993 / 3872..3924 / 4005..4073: 0.24 mag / 6.88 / 10.1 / 8.62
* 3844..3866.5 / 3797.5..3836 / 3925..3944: -0.19 mag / 5.34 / 4.46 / 5.05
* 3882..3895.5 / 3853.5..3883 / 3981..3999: 0.15 mag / 6.02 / 9.43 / 6.59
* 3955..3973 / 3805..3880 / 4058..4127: 0.39 mag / 5.49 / 9.62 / 7.5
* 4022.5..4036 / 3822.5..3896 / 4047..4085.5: -0.16 mag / 5.49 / 9.61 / 8.87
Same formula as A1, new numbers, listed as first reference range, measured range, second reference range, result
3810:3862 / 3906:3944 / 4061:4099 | 0.11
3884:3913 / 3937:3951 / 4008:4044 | 0.36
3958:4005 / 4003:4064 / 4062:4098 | -0.17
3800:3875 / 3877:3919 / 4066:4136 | -0.07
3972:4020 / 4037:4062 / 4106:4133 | -0.03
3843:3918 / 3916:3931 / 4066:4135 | 0.11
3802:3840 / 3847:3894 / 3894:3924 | 0.08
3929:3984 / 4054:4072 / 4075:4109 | -0.07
